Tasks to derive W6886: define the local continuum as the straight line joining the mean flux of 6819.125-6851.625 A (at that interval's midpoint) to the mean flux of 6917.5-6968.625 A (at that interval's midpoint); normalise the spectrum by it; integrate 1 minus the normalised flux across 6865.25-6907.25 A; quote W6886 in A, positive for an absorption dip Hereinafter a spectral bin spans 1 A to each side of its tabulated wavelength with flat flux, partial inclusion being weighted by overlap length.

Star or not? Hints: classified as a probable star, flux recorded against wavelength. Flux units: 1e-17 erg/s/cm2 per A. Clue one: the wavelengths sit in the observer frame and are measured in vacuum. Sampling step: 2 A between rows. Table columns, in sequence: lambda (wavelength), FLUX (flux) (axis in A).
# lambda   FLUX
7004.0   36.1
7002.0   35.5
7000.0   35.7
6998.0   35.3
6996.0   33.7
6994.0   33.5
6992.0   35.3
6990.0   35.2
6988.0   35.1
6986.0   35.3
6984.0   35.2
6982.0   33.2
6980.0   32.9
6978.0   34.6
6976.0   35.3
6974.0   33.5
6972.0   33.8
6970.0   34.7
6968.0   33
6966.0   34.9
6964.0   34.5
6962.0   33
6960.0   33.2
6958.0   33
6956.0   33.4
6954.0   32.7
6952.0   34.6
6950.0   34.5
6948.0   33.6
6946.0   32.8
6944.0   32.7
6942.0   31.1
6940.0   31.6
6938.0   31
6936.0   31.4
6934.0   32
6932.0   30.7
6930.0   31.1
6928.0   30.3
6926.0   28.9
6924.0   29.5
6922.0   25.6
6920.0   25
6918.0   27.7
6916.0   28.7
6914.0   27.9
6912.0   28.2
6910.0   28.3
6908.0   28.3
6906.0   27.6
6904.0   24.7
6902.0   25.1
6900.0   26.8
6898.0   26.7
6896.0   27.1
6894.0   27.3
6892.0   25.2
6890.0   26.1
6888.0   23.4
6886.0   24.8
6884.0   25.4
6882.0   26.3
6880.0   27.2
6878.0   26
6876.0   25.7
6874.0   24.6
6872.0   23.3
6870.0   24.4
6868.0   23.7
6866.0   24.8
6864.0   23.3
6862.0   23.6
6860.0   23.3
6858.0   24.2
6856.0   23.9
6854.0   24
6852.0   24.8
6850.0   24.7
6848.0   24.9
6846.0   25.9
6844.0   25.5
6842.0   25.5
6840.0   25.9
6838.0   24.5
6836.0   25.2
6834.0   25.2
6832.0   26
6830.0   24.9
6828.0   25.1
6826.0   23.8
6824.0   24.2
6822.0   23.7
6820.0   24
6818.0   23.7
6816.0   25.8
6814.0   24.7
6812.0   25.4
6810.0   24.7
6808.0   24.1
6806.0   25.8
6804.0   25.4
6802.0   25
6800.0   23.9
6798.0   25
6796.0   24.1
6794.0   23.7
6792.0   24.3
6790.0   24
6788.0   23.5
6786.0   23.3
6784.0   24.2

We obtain 3.8 A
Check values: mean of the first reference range 24.9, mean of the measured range 25.6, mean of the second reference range 31.6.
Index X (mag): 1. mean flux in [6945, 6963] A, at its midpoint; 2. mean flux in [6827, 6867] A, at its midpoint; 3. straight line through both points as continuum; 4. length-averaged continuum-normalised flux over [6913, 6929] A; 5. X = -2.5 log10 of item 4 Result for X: 0.10 mag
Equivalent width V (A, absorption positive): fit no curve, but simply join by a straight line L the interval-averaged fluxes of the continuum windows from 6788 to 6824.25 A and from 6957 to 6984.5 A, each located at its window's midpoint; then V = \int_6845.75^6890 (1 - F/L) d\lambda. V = 5.3 A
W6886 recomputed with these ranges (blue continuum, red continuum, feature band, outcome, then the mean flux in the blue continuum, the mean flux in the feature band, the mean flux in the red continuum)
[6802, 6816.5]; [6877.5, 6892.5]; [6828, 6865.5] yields 0.8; 25.1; 24.7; 25.5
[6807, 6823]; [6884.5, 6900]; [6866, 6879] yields 0.4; 24.5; 24.6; 25.9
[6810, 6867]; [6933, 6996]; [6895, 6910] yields 1.3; 24.7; 26.7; 33.6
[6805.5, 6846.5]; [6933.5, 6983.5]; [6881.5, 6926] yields 4.7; 24.9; 26.7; 33.3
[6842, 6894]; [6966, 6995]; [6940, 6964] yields -0.9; 24.8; 33.1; 34.3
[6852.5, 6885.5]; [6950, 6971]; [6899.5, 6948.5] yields 1.5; 24.6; 29.2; 33.7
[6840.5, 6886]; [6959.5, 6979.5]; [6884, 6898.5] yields 0.8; 24.8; 25.7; 34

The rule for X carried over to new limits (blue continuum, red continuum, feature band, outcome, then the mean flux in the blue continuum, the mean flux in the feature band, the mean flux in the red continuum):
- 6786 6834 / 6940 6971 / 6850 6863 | 0.14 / 24.5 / 24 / 33.4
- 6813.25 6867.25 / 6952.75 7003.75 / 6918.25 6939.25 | 0.05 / 24.6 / 29.5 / 34.2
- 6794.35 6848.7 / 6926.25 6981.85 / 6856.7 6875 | 0.15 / 24.9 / 23.9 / 32.9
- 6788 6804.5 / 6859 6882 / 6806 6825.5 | -0.01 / 24.3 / 24.5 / 24.6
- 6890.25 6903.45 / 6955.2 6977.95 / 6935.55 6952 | -0.04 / 26.3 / 32.5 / 33.9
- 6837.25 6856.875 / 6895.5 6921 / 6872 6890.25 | 0.03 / 25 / 25.4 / 27.1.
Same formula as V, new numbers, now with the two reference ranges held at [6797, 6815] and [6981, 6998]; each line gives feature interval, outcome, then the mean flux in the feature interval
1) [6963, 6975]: -0.2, 34.1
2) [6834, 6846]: 0.6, 25.4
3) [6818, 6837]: 1.0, 24.6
